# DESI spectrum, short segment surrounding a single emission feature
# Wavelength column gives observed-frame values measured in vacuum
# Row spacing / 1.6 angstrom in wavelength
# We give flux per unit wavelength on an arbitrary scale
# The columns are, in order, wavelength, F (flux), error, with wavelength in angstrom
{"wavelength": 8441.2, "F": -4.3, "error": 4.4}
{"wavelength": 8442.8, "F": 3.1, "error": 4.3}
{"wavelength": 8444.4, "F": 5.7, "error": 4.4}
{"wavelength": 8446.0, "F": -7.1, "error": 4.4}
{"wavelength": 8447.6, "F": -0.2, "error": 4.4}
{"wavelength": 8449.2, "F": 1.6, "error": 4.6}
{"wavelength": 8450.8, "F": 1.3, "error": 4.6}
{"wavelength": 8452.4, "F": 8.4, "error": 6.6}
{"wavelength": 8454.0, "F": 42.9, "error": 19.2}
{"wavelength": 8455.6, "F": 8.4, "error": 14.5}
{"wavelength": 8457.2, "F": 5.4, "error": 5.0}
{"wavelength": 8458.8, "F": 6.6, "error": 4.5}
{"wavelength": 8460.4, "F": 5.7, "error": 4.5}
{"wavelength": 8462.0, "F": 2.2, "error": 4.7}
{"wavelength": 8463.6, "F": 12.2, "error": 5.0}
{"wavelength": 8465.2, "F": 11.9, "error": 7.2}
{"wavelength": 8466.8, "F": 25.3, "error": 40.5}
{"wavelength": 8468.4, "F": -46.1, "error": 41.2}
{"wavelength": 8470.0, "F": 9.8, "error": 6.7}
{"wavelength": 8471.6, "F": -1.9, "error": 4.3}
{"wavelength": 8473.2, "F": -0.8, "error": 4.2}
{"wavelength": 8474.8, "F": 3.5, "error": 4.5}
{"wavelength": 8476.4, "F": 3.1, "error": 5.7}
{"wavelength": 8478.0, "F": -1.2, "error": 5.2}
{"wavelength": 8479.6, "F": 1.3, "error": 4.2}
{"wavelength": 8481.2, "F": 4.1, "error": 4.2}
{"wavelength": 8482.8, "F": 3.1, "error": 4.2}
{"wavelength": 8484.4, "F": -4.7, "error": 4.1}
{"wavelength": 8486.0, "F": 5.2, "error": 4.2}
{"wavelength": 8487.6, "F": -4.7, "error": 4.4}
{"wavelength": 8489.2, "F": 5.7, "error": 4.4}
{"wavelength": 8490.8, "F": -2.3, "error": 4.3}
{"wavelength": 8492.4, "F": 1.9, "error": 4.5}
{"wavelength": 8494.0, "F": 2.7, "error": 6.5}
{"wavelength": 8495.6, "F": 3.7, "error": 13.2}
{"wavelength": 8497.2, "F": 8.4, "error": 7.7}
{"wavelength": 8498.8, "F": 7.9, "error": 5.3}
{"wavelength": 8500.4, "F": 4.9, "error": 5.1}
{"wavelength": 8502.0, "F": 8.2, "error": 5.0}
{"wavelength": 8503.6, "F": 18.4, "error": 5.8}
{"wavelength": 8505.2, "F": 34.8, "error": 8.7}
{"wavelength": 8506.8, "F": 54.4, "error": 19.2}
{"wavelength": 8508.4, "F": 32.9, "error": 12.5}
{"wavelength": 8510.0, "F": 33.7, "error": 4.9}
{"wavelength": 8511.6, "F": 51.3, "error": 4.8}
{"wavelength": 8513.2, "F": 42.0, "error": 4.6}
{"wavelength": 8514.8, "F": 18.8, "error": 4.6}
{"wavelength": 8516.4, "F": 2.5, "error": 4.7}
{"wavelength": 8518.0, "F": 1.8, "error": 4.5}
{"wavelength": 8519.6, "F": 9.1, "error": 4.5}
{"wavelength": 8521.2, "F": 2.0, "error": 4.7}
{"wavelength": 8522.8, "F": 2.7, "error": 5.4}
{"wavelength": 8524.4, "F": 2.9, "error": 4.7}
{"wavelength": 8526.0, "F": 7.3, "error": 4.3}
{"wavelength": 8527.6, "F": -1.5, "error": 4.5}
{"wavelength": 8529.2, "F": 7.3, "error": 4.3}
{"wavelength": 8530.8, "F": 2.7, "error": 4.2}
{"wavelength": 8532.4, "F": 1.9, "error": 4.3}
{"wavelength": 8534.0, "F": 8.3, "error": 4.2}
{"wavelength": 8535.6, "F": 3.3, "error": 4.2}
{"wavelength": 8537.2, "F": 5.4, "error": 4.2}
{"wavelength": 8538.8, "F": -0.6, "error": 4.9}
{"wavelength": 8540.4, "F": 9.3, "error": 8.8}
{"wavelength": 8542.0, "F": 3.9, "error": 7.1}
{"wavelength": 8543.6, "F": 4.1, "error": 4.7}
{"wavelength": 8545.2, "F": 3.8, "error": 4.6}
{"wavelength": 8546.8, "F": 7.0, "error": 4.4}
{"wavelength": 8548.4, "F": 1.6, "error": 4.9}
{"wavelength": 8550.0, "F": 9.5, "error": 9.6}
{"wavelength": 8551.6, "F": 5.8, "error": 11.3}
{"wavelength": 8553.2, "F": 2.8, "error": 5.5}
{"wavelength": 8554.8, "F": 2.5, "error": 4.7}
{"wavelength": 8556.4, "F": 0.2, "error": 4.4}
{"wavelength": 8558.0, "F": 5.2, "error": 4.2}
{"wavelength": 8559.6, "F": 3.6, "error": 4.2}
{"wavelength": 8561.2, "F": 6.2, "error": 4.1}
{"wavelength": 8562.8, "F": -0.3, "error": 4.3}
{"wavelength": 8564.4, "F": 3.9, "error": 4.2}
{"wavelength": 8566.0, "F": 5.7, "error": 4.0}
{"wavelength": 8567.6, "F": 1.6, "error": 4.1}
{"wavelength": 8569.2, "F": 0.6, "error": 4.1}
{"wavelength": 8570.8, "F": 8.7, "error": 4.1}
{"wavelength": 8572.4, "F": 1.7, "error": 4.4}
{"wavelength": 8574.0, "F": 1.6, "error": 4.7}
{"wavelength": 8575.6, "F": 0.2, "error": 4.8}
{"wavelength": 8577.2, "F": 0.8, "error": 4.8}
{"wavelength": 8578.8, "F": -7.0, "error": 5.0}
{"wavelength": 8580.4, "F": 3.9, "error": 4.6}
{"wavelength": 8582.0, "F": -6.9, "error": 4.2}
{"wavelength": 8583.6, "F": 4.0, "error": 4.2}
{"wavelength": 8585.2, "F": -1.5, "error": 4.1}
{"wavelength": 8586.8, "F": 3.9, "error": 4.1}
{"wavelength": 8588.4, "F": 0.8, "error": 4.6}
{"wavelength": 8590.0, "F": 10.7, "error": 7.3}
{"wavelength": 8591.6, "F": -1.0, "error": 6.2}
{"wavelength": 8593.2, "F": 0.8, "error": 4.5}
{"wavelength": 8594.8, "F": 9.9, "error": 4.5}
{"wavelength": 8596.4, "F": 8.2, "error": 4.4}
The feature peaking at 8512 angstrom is [O II]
